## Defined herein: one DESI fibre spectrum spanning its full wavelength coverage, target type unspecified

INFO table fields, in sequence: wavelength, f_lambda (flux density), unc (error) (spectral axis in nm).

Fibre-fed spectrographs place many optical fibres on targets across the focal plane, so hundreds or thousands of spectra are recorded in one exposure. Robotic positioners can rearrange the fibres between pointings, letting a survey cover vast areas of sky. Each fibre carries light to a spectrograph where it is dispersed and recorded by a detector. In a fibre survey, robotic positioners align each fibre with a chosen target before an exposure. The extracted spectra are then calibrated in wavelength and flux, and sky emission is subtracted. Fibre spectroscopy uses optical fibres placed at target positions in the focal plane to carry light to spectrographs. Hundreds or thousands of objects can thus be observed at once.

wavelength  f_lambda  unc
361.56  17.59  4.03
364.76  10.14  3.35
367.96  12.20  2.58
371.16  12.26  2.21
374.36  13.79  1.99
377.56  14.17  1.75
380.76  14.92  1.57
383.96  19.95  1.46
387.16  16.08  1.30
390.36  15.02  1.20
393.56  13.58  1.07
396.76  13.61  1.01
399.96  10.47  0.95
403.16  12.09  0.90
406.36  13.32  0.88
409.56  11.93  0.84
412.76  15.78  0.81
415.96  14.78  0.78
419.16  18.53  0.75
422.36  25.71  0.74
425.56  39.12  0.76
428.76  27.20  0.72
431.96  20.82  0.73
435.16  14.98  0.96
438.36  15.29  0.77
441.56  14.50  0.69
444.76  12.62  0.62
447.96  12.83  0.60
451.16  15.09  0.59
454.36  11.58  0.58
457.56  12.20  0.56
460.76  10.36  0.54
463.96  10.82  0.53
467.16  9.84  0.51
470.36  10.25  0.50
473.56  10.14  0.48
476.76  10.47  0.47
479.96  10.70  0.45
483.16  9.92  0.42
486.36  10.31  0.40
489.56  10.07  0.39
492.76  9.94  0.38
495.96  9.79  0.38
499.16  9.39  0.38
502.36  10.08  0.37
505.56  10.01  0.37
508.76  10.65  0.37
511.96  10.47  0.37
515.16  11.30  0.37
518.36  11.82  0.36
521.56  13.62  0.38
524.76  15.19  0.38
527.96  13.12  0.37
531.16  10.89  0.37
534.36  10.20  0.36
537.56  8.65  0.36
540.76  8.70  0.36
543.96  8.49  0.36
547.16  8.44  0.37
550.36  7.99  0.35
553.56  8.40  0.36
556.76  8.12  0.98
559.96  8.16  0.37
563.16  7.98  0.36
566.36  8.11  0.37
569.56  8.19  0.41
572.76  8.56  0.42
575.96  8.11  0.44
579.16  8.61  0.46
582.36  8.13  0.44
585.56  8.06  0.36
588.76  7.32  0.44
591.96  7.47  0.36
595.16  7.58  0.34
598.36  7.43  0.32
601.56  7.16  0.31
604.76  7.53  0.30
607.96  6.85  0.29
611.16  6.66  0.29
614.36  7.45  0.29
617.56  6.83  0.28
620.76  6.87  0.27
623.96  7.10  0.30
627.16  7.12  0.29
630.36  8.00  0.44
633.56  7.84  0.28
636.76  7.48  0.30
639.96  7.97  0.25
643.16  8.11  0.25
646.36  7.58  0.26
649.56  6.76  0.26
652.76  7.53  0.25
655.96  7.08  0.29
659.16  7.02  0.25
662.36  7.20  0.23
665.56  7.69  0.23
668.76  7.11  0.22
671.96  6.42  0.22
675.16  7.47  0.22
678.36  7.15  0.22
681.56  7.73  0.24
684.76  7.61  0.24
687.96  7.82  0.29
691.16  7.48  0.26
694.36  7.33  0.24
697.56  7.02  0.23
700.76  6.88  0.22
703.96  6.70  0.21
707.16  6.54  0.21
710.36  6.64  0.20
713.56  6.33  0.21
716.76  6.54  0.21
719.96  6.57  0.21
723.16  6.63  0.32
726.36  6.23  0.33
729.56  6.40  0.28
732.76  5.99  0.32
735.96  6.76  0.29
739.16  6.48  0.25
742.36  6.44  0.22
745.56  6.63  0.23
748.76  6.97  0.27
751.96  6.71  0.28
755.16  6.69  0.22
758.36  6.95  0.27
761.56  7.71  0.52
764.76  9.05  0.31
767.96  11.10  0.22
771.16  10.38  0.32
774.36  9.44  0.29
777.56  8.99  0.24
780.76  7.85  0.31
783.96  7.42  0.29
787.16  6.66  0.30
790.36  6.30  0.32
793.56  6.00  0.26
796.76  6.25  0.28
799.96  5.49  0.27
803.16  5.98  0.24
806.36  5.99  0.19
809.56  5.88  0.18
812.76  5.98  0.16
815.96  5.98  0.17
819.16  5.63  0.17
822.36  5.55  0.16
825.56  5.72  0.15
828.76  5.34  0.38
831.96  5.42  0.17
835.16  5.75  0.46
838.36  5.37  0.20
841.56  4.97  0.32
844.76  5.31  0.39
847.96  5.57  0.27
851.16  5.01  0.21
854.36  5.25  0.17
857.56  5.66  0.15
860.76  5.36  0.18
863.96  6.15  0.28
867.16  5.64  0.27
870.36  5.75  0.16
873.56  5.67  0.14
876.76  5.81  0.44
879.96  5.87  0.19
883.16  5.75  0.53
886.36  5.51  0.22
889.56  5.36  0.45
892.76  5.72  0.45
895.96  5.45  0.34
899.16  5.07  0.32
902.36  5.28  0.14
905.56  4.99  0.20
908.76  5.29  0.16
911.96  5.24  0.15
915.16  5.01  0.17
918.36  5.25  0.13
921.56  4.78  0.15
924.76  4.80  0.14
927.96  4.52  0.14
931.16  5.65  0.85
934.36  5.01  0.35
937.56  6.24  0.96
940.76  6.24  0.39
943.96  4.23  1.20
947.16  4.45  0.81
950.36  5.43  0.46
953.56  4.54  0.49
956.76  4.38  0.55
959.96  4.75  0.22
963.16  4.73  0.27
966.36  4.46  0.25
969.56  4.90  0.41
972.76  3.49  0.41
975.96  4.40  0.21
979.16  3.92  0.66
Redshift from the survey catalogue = 1.75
